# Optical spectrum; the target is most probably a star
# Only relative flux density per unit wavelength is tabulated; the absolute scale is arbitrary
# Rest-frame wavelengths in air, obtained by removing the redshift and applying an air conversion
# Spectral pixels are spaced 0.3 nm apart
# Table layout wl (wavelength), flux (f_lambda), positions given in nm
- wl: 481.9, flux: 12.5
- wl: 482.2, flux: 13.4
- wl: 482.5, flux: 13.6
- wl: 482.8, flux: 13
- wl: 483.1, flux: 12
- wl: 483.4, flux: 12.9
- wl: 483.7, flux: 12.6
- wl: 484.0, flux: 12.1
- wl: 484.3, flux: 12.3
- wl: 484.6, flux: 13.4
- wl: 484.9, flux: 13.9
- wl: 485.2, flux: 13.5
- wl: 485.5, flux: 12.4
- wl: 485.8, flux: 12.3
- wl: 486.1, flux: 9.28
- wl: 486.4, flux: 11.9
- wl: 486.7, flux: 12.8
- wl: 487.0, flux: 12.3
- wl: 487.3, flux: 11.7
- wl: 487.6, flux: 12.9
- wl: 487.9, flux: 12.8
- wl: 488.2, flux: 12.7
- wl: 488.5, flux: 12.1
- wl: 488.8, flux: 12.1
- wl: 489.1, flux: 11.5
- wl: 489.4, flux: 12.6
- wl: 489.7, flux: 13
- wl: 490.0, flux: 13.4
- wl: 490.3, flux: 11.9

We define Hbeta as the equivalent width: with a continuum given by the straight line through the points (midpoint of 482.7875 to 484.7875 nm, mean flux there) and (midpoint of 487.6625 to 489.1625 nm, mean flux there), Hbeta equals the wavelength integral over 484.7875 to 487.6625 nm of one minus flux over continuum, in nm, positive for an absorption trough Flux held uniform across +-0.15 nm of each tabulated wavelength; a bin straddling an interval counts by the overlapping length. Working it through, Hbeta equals 0.05 nm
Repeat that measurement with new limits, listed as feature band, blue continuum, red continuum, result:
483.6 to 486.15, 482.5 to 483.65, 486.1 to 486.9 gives -0.06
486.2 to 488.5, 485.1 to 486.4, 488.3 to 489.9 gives -0.06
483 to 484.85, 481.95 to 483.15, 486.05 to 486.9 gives -0.01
